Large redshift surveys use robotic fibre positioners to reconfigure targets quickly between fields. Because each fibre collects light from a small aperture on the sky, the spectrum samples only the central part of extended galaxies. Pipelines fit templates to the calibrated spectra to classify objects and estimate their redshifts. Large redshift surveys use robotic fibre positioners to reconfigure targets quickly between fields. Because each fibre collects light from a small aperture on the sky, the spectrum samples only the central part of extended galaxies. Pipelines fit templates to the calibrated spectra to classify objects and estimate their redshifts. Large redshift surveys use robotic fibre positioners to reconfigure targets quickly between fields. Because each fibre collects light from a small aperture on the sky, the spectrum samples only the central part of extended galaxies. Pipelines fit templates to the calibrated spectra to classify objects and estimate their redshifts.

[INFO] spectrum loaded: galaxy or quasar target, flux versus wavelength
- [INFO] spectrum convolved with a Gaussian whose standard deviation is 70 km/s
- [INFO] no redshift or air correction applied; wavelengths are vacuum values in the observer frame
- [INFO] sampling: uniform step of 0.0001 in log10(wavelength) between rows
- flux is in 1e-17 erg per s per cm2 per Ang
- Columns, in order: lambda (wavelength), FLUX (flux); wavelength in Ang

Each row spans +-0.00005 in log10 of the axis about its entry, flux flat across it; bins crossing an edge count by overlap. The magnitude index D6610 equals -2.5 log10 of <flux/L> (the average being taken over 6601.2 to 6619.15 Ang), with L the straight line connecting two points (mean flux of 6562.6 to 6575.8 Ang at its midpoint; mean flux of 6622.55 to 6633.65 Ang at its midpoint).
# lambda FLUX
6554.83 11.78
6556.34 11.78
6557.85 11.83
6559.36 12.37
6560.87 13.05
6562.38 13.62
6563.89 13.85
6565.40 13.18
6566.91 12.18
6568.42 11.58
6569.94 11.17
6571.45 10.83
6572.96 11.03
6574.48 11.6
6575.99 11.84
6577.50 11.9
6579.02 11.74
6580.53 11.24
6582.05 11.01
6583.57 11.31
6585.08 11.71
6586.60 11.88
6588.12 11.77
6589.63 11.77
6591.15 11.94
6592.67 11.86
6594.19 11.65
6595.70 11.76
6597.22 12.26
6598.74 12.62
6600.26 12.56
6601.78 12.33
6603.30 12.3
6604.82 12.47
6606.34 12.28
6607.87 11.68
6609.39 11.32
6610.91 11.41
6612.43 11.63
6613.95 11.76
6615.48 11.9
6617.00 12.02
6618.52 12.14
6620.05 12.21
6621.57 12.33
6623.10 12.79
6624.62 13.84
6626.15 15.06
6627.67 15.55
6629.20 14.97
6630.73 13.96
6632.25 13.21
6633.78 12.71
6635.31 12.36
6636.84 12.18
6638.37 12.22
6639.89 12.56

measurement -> 0.133 mag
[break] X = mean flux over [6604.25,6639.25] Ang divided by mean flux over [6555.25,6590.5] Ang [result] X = 1.1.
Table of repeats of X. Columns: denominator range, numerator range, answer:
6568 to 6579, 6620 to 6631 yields 1.22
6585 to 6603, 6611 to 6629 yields 1.07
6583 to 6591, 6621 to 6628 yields 1.18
